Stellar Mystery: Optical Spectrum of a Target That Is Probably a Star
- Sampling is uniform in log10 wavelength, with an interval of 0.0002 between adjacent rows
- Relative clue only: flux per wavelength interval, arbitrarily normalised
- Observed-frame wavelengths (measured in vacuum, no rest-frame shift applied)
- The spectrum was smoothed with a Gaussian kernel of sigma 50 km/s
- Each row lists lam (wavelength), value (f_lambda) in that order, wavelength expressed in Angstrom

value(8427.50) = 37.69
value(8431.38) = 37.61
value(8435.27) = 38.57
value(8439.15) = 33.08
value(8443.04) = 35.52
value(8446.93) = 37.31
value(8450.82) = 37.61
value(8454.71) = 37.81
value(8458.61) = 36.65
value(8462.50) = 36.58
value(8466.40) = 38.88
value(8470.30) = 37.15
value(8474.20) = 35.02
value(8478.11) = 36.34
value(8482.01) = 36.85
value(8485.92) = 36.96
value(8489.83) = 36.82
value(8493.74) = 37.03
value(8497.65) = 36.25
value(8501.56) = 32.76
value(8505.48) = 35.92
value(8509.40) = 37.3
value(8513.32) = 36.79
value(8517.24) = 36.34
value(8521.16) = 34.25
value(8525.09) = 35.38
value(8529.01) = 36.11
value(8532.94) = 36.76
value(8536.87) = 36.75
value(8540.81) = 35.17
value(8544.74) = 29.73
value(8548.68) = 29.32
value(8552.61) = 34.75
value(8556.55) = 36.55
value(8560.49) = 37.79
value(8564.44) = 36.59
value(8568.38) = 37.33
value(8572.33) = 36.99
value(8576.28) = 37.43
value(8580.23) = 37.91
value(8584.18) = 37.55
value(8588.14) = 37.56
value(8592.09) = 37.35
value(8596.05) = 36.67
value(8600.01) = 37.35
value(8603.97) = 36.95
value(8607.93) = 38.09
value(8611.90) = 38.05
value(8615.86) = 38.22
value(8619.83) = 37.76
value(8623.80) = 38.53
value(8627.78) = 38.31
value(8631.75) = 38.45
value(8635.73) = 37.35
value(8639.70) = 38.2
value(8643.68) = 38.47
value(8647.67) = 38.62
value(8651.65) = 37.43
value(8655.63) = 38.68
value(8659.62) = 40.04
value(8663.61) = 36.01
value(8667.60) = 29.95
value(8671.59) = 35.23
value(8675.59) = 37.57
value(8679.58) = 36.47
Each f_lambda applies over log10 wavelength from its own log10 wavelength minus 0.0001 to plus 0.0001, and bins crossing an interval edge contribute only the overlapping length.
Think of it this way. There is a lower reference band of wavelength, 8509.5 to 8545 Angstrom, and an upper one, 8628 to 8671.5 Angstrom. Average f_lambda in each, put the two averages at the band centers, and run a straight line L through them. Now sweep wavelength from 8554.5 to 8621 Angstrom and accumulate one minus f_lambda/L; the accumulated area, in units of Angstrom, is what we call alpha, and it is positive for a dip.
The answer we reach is -1.8 Angstrom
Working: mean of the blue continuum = 35.6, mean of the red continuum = 37.3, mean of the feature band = 37.4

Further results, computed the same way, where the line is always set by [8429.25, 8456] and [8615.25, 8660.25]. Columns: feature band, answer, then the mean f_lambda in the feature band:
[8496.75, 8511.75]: 0.7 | 35.5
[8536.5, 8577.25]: 2.7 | 35.2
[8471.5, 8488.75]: 0.3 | 36.3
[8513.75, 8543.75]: 1.4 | 35.7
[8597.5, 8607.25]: 0.2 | 37.3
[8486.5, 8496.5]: 0.1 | 36.9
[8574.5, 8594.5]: 0.2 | 37.5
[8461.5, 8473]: -0.2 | 37.4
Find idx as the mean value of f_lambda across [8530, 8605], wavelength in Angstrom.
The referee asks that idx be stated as 36.1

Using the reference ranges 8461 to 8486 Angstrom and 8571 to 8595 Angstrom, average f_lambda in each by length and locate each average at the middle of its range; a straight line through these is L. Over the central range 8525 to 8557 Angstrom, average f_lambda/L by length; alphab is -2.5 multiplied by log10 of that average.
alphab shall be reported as 0.09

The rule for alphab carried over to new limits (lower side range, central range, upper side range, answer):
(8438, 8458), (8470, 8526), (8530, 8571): -0.008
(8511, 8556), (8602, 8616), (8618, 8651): -0.014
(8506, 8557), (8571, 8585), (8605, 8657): -0.030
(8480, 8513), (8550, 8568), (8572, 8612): 0.023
